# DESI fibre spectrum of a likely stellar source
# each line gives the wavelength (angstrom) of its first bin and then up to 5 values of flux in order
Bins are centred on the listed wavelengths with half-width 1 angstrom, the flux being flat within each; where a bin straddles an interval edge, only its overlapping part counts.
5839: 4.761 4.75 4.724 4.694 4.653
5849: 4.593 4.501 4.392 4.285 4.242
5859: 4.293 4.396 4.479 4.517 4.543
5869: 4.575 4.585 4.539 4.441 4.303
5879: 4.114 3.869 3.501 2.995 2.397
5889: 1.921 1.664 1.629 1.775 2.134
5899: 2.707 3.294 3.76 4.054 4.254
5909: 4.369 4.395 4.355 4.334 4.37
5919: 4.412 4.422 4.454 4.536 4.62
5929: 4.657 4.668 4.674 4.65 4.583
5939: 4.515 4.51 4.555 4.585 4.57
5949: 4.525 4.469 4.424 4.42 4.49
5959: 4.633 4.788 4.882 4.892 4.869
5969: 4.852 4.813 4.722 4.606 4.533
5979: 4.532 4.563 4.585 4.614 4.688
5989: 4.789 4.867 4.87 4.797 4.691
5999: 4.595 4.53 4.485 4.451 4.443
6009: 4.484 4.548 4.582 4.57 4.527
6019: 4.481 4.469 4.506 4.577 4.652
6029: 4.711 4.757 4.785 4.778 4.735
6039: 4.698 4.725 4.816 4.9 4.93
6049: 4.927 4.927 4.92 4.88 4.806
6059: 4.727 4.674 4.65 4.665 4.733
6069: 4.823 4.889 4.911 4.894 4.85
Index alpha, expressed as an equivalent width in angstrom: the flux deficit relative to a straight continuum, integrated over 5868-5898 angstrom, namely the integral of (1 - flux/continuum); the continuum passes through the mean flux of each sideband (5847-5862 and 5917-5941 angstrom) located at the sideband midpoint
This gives 8.3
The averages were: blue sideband 4.4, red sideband 4.55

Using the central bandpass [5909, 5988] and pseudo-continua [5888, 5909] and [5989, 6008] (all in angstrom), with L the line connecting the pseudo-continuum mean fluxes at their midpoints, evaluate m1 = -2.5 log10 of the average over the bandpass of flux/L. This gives -0.24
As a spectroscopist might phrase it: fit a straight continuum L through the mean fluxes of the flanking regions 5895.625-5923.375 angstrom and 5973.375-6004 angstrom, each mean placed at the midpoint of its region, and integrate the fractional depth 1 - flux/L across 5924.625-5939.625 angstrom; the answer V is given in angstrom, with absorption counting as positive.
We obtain -1.8 angstrom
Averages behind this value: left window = 3.91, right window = 4.65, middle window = 4.62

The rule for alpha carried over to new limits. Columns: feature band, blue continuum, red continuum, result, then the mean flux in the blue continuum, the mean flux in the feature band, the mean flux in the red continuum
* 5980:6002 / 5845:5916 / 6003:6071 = -1.3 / 3.81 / 4.69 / 4.69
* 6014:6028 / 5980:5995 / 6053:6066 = 0.6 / 4.72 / 4.54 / 4.75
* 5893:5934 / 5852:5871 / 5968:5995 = 5.3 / 4.42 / 3.95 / 4.7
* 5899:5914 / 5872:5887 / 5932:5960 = 0.6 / 3.86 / 3.98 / 4.54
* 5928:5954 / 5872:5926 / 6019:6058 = -4.1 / 3.59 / 4.57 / 4.76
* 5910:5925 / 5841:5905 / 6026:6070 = -1.4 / 3.78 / 4.4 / 4.78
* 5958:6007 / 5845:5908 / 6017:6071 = -3.6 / 3.74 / 4.69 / 4.74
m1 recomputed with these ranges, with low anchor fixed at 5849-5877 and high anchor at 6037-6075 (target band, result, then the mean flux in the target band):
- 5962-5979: -0.02 mag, 4.76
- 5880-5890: 0.46 mag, 2.94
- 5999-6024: 0.05 mag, 4.51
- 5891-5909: 0.46 mag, 2.96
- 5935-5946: 0.01 mag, 4.56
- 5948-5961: 0.02 mag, 4.52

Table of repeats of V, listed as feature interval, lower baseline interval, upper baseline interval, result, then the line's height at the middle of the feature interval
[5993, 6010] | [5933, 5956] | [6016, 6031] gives -0.1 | 4.56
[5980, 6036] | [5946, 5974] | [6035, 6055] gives 1.7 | 4.77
